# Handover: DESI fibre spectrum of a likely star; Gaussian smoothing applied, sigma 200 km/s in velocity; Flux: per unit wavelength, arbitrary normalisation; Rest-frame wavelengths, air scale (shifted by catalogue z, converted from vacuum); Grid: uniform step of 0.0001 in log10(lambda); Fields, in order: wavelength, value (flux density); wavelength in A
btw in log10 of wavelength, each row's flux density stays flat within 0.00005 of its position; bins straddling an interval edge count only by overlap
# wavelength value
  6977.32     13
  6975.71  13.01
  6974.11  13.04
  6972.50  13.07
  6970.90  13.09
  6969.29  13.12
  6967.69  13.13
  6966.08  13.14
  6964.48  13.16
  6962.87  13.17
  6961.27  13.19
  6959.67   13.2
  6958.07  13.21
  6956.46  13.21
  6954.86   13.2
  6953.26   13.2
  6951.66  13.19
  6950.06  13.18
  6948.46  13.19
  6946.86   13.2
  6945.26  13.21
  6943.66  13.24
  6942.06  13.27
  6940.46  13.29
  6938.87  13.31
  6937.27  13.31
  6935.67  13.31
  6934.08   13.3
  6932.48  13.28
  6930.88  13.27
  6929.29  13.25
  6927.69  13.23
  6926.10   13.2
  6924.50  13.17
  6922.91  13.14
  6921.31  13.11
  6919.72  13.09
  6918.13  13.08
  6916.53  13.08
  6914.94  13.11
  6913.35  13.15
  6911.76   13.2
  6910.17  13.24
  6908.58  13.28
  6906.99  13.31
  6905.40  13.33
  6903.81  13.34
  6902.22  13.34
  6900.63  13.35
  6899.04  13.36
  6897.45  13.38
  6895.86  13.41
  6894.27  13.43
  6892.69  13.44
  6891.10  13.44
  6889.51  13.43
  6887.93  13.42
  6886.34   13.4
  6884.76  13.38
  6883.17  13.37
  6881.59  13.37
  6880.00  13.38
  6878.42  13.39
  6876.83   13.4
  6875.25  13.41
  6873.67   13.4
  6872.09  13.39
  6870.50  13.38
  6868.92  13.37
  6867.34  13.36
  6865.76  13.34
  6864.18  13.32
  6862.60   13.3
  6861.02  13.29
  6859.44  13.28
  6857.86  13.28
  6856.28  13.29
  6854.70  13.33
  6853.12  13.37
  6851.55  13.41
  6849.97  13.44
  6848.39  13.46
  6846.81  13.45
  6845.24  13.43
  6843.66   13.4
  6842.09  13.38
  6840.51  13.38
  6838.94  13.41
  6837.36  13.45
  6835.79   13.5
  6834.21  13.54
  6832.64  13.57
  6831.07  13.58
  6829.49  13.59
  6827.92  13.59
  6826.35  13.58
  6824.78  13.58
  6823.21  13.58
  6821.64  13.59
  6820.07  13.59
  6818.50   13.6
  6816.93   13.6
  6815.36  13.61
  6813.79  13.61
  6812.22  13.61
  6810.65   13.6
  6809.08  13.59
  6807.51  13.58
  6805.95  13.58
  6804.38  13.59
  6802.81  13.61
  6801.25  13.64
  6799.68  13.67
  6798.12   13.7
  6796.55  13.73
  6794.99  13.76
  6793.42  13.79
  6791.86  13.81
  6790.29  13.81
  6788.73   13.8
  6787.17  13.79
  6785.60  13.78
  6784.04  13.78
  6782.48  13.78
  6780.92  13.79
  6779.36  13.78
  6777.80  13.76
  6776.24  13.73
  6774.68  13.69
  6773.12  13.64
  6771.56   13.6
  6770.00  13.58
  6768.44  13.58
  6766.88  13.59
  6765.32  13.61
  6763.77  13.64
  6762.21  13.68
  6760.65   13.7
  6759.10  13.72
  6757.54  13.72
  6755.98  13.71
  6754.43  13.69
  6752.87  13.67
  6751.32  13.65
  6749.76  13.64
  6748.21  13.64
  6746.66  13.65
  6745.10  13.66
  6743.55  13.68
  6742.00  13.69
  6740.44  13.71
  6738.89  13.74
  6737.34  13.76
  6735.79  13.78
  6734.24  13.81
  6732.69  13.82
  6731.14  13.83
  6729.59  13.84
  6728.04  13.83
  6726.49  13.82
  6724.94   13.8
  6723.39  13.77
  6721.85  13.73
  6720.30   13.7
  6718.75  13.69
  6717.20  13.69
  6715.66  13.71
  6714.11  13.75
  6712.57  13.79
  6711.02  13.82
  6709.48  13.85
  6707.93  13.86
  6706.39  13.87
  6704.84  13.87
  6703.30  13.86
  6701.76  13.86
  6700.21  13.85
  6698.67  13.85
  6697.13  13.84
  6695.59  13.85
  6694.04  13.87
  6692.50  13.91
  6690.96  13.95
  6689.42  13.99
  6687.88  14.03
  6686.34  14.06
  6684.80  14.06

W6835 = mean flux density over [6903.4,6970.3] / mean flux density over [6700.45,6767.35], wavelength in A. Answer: 1.0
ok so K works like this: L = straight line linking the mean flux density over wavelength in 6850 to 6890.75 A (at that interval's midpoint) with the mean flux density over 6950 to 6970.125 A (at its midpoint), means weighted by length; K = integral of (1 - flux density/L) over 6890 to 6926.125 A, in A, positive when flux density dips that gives 0.1 A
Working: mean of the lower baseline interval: 13.4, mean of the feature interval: 13.3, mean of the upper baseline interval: 13.2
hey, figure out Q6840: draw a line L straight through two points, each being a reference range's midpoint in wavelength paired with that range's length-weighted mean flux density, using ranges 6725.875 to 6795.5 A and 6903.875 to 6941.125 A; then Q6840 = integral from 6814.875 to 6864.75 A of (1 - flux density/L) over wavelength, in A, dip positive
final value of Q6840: 0.1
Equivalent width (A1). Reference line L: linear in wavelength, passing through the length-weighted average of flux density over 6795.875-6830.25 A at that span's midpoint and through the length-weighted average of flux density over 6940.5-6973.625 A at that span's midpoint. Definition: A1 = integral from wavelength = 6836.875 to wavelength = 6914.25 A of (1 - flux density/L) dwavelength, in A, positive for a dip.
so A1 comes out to 0.3 A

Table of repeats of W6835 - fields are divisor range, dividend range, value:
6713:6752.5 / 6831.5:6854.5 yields 0.98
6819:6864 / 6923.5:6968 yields 0.98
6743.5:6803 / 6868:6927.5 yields 0.97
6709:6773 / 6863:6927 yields 0.97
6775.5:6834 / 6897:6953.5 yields 0.97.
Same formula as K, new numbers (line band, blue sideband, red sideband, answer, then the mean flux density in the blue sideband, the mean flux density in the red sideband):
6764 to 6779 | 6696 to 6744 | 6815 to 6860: 0.01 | 13.8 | 13.5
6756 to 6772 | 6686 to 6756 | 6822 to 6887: 0.03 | 13.8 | 13.4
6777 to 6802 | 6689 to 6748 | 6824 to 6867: -0.32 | 13.8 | 13.4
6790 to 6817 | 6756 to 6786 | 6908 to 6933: -0.16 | 13.7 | 13.2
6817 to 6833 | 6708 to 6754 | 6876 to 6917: -0.09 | 13.7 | 13.3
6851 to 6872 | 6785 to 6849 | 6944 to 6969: 0.21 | 13.6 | 13.2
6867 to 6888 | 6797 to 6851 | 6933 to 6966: 0.04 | 13.5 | 13.2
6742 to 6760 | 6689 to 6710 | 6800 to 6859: 0.07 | 13.9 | 13.5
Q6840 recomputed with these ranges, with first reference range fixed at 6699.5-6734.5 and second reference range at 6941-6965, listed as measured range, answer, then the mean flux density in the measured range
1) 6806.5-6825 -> -0.1 A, 13.6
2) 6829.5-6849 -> 0.0 A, 13.5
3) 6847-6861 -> 0.1 A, 13.4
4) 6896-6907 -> 0.0 A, 13.3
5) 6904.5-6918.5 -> 0.1 A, 13.2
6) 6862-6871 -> 0.0 A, 13.4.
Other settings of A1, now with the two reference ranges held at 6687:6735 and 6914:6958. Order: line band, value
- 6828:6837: 0.0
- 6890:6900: -0.1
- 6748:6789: -0.1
